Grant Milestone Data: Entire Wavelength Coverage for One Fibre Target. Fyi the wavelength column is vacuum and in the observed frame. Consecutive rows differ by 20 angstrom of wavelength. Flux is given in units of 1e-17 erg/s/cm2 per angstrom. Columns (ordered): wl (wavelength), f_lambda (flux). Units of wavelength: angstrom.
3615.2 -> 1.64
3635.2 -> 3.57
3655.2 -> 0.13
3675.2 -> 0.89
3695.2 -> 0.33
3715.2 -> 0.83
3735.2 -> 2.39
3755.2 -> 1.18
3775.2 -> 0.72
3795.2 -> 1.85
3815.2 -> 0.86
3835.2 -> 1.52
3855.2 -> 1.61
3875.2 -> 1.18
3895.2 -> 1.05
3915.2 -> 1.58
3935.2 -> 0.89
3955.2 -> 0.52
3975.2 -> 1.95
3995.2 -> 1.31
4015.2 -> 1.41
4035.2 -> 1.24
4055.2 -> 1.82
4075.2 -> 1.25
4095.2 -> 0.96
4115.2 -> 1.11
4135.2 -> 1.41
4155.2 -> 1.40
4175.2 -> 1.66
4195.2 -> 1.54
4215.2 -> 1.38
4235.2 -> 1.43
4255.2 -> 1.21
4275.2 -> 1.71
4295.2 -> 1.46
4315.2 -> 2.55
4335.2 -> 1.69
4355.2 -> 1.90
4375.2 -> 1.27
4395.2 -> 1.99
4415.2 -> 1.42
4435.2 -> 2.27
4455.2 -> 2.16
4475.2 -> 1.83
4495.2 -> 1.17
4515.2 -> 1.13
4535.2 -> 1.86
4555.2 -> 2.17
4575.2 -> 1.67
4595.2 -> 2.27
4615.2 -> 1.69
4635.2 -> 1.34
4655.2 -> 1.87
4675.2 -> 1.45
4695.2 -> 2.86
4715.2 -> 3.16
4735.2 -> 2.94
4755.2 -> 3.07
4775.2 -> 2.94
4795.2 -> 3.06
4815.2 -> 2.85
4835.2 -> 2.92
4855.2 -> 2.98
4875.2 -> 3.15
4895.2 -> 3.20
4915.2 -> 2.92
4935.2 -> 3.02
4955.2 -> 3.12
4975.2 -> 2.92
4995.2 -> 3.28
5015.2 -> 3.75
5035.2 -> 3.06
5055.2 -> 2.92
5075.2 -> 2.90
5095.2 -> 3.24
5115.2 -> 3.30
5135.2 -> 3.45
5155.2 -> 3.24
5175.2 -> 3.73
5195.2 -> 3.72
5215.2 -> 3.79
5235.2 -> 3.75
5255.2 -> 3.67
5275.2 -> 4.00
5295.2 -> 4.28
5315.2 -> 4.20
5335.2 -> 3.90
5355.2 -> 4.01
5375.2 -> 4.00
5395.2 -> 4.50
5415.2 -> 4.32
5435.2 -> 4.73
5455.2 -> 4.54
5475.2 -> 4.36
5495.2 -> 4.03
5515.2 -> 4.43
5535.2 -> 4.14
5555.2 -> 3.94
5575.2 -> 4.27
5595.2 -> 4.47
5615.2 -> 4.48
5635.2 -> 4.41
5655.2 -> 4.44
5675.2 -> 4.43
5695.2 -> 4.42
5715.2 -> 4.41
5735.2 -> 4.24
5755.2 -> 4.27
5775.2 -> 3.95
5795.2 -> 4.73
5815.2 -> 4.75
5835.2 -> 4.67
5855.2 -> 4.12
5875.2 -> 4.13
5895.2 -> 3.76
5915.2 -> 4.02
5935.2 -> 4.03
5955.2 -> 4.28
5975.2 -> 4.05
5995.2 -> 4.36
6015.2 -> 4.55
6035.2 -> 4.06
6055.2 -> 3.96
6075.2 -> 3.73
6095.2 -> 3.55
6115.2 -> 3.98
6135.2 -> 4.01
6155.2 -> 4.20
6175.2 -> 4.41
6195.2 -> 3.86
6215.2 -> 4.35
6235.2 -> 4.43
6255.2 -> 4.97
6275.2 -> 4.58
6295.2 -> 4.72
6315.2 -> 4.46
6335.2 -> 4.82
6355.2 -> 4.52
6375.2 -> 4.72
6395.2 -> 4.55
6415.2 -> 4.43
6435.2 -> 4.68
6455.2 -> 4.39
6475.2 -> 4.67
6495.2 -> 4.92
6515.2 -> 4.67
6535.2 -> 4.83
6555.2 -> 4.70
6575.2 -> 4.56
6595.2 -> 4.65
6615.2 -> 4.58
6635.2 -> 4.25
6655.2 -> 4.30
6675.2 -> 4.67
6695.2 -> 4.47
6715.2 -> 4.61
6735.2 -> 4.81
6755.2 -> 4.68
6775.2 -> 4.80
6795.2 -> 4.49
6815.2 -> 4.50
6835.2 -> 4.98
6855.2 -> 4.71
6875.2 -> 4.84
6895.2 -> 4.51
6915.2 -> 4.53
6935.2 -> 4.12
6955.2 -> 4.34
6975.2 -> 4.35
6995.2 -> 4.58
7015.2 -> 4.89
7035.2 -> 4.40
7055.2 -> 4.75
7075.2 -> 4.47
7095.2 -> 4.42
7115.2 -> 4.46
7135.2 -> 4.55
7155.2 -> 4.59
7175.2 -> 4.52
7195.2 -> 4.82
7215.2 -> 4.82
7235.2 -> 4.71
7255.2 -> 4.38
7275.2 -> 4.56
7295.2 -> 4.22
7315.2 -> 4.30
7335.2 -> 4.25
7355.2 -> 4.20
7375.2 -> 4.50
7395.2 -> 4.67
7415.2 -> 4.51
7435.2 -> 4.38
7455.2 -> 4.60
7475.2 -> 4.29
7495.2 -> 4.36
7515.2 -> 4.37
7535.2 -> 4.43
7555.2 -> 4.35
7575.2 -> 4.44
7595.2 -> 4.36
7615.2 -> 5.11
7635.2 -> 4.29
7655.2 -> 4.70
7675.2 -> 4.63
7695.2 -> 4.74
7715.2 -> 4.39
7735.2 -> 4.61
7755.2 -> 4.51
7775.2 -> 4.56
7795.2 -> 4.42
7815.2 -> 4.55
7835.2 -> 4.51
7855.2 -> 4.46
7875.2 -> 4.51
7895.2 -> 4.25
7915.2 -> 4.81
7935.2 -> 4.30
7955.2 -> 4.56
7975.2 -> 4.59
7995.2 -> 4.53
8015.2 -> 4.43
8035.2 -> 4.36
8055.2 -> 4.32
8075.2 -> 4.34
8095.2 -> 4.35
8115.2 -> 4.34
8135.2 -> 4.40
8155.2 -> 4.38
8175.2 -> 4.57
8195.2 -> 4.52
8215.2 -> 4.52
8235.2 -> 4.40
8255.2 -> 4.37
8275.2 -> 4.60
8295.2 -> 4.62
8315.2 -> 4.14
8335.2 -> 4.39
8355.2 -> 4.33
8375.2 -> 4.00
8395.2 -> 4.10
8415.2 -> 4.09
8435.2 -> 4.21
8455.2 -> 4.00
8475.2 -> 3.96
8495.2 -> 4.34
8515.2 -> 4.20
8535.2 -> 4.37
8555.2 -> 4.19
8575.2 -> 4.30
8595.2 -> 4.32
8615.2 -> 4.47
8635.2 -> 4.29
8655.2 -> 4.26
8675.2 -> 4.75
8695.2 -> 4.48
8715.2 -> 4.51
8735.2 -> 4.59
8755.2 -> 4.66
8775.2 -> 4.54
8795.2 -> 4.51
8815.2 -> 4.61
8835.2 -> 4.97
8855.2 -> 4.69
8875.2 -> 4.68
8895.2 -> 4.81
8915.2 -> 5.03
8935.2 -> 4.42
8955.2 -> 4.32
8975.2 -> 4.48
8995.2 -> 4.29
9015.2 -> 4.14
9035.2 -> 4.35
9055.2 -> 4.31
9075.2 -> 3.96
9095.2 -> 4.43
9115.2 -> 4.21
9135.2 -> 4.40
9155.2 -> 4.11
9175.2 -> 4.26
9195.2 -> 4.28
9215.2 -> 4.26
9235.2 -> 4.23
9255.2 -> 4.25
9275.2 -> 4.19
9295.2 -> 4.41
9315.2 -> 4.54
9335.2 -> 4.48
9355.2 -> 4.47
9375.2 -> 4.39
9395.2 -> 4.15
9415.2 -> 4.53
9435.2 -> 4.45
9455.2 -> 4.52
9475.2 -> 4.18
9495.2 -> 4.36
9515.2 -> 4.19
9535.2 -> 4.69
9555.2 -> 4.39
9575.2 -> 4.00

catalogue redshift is 0.18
